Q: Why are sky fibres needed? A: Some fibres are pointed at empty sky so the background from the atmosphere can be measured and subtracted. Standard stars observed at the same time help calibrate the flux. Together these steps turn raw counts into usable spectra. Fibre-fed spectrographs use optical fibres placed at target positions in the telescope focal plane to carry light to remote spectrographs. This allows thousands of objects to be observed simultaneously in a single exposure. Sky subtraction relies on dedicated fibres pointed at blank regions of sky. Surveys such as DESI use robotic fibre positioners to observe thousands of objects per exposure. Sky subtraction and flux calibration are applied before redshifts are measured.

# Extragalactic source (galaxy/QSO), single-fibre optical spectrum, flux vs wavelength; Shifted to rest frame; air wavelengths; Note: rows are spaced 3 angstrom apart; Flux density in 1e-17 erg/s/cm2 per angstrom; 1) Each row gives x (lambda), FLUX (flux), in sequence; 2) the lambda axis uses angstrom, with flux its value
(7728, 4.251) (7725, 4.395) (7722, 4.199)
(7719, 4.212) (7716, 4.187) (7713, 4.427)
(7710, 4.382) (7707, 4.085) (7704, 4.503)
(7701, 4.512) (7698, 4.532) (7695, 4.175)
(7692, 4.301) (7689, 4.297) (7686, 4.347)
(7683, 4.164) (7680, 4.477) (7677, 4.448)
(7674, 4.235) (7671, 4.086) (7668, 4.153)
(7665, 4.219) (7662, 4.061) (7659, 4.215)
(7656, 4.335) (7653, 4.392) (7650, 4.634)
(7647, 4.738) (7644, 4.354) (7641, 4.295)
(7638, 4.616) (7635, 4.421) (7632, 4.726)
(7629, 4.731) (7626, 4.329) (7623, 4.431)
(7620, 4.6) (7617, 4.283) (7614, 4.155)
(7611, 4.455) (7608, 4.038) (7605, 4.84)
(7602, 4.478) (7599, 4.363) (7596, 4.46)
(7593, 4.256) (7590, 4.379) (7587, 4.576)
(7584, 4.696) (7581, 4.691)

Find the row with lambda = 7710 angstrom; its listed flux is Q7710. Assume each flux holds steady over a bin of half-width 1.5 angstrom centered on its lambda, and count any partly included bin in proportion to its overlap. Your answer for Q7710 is 4.382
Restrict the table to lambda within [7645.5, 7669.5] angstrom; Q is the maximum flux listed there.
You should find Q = 4.738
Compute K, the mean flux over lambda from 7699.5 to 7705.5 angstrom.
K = 4.51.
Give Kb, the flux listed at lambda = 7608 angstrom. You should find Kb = 4.038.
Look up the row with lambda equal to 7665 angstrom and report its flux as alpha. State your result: 4.219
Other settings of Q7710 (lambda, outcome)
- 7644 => 4.354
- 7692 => 4.301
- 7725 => 4.395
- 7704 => 4.503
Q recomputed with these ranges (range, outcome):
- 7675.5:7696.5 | 4.477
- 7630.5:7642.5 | 4.726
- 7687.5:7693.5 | 4.301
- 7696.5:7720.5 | 4.532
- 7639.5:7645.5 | 4.354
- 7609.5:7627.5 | 4.6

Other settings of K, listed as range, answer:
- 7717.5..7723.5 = 4.21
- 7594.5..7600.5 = 4.41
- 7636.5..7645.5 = 4.42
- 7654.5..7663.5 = 4.2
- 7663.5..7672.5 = 4.15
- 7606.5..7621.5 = 4.31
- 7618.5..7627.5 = 4.45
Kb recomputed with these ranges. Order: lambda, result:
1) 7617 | 4.283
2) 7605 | 4.84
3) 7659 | 4.215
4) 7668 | 4.153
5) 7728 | 4.251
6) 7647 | 4.738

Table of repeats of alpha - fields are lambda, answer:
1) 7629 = 4.731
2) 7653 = 4.392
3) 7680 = 4.477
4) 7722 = 4.199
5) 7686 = 4.347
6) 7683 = 4.164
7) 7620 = 4.6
